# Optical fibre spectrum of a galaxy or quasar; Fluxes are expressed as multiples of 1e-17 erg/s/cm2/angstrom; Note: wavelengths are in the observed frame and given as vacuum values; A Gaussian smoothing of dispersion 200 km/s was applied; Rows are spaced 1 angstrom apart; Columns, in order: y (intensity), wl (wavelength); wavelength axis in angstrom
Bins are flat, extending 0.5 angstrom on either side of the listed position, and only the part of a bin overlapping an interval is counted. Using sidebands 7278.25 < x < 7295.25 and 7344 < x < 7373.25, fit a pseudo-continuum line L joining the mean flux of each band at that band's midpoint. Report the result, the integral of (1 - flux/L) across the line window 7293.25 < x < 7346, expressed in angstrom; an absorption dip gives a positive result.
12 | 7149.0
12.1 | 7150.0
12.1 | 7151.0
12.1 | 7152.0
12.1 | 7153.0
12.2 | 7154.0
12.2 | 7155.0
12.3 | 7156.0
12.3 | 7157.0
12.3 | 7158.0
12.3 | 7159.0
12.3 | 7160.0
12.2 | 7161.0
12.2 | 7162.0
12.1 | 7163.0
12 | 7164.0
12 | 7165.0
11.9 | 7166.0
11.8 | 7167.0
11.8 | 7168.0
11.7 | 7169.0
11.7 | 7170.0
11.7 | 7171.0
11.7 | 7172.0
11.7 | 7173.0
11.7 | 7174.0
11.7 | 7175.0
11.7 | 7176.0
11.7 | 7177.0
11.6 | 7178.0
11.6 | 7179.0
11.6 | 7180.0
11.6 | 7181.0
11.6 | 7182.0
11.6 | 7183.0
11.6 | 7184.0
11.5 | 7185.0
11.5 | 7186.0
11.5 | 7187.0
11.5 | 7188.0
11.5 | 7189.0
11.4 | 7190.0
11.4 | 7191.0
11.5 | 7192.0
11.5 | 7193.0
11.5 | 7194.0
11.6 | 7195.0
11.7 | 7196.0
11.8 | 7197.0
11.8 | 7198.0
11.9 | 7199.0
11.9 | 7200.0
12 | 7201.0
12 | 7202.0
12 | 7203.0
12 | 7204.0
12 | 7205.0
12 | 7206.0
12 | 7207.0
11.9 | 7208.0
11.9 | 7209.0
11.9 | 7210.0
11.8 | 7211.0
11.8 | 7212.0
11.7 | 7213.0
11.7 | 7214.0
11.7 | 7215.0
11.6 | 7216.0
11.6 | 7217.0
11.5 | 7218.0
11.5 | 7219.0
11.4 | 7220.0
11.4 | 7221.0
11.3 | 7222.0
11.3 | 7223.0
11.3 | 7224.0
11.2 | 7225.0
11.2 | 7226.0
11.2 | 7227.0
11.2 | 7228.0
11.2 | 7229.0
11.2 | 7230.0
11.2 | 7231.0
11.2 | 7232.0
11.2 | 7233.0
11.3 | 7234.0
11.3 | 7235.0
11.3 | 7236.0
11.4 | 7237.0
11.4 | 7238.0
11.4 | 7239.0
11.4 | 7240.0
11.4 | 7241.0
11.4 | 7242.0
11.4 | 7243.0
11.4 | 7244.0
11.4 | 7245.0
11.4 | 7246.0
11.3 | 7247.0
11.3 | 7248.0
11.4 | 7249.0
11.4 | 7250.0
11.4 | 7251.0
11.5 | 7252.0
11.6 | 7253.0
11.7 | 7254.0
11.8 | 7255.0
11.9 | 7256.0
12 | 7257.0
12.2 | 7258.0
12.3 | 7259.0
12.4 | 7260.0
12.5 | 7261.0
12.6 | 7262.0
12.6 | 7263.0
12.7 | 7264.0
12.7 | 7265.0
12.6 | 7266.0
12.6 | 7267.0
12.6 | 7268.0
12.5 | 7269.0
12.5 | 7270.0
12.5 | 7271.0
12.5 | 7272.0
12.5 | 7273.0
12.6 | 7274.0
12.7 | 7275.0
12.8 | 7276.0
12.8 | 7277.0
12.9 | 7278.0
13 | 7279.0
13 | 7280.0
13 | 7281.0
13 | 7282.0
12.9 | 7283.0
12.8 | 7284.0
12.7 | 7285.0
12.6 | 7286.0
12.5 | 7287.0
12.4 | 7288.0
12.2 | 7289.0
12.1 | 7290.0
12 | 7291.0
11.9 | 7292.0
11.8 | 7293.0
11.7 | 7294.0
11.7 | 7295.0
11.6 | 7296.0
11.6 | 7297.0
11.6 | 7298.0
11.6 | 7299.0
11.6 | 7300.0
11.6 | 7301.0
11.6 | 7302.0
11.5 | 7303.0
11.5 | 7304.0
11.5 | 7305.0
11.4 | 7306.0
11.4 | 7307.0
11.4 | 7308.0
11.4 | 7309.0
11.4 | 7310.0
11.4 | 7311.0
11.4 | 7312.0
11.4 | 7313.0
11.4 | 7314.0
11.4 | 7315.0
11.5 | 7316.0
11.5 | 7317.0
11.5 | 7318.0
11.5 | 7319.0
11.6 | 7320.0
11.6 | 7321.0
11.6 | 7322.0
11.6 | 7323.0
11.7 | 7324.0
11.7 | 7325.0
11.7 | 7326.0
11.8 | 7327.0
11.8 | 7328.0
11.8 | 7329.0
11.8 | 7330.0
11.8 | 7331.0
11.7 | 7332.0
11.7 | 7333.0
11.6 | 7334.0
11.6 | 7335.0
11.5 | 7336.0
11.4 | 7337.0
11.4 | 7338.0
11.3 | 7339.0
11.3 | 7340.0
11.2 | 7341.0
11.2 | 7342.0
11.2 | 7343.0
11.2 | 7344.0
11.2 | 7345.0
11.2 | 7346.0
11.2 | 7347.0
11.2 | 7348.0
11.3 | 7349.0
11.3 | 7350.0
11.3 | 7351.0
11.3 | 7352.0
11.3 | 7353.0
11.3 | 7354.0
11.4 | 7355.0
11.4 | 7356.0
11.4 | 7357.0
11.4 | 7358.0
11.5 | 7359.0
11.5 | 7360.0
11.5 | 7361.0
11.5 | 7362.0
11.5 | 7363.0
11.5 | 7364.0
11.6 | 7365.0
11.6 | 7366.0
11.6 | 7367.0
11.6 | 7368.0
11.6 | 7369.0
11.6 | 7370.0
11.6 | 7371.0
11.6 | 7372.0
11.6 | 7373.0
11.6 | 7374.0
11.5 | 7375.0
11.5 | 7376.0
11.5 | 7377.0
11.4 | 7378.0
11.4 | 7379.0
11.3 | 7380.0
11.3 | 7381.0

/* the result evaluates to 2.0 angstrom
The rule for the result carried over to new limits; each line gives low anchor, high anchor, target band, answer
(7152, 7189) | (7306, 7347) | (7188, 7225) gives 0.3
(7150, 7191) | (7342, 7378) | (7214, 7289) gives -1.7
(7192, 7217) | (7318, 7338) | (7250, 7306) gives -2.4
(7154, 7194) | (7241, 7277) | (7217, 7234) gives 1.0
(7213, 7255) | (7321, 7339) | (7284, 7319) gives -0.4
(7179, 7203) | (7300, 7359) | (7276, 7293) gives -1.6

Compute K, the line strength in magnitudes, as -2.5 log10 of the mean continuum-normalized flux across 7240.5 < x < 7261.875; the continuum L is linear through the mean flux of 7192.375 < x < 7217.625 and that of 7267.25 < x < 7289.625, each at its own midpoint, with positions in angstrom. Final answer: 0.06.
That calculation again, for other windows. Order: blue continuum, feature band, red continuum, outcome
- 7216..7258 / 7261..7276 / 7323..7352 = -0.11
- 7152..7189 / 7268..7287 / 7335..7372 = -0.10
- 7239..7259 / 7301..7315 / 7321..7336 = 0.02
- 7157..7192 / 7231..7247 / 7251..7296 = 0.08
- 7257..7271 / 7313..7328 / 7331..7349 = 0.01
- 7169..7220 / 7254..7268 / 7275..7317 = -0.04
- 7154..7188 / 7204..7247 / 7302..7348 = 0.02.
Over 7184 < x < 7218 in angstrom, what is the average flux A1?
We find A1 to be 11.7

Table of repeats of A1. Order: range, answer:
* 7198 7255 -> 11.5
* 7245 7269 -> 12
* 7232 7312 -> 12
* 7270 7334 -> 11.9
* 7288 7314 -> 11.6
